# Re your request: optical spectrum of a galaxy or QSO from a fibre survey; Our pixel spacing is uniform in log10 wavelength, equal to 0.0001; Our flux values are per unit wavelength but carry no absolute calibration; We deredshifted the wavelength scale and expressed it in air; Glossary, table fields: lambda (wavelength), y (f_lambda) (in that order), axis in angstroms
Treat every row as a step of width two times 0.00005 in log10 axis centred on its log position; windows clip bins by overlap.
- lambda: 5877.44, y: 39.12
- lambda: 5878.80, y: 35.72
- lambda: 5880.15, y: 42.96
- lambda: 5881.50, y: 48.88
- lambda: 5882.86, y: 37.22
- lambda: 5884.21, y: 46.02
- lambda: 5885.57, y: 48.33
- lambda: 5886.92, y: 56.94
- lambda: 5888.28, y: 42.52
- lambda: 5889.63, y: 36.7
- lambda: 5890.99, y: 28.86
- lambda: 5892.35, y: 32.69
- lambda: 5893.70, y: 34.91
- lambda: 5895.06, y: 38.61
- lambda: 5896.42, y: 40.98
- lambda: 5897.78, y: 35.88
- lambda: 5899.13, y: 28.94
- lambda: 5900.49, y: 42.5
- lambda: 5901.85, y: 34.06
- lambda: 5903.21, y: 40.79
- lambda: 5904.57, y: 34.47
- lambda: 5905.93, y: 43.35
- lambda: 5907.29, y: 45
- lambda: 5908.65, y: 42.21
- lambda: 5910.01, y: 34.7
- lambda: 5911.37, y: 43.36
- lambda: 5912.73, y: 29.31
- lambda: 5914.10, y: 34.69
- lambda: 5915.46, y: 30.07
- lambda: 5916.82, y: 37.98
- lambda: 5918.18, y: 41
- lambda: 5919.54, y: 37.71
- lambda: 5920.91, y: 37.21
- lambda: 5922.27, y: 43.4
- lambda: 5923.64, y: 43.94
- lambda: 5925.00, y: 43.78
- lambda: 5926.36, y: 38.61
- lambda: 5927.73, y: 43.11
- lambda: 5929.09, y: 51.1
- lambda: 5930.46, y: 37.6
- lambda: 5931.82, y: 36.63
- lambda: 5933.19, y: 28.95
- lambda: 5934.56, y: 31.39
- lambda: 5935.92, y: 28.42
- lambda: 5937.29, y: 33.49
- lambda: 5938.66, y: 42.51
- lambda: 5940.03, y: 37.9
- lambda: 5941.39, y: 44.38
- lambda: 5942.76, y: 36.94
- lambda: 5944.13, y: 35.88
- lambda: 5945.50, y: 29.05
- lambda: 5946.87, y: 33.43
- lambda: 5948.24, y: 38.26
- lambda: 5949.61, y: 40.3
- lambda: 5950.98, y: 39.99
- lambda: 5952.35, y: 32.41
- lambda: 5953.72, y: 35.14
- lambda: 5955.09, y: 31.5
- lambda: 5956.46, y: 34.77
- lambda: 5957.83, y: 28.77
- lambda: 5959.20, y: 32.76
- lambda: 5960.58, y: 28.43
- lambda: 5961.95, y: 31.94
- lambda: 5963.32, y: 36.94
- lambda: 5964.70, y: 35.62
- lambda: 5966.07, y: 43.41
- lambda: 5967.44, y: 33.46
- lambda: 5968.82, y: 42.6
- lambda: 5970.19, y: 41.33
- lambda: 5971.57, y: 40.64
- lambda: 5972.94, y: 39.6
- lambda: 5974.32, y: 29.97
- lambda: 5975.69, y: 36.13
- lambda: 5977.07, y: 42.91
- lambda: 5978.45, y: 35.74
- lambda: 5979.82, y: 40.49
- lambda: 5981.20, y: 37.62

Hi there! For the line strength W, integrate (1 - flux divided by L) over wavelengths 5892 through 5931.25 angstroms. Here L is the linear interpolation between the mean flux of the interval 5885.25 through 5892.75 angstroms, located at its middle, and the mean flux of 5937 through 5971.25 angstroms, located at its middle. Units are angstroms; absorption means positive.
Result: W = 0.5 angstroms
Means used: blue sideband 41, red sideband 36.1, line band 38.7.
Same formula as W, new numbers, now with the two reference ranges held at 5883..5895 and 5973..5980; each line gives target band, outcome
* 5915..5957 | 1.5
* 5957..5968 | 1.1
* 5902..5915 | 0.5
